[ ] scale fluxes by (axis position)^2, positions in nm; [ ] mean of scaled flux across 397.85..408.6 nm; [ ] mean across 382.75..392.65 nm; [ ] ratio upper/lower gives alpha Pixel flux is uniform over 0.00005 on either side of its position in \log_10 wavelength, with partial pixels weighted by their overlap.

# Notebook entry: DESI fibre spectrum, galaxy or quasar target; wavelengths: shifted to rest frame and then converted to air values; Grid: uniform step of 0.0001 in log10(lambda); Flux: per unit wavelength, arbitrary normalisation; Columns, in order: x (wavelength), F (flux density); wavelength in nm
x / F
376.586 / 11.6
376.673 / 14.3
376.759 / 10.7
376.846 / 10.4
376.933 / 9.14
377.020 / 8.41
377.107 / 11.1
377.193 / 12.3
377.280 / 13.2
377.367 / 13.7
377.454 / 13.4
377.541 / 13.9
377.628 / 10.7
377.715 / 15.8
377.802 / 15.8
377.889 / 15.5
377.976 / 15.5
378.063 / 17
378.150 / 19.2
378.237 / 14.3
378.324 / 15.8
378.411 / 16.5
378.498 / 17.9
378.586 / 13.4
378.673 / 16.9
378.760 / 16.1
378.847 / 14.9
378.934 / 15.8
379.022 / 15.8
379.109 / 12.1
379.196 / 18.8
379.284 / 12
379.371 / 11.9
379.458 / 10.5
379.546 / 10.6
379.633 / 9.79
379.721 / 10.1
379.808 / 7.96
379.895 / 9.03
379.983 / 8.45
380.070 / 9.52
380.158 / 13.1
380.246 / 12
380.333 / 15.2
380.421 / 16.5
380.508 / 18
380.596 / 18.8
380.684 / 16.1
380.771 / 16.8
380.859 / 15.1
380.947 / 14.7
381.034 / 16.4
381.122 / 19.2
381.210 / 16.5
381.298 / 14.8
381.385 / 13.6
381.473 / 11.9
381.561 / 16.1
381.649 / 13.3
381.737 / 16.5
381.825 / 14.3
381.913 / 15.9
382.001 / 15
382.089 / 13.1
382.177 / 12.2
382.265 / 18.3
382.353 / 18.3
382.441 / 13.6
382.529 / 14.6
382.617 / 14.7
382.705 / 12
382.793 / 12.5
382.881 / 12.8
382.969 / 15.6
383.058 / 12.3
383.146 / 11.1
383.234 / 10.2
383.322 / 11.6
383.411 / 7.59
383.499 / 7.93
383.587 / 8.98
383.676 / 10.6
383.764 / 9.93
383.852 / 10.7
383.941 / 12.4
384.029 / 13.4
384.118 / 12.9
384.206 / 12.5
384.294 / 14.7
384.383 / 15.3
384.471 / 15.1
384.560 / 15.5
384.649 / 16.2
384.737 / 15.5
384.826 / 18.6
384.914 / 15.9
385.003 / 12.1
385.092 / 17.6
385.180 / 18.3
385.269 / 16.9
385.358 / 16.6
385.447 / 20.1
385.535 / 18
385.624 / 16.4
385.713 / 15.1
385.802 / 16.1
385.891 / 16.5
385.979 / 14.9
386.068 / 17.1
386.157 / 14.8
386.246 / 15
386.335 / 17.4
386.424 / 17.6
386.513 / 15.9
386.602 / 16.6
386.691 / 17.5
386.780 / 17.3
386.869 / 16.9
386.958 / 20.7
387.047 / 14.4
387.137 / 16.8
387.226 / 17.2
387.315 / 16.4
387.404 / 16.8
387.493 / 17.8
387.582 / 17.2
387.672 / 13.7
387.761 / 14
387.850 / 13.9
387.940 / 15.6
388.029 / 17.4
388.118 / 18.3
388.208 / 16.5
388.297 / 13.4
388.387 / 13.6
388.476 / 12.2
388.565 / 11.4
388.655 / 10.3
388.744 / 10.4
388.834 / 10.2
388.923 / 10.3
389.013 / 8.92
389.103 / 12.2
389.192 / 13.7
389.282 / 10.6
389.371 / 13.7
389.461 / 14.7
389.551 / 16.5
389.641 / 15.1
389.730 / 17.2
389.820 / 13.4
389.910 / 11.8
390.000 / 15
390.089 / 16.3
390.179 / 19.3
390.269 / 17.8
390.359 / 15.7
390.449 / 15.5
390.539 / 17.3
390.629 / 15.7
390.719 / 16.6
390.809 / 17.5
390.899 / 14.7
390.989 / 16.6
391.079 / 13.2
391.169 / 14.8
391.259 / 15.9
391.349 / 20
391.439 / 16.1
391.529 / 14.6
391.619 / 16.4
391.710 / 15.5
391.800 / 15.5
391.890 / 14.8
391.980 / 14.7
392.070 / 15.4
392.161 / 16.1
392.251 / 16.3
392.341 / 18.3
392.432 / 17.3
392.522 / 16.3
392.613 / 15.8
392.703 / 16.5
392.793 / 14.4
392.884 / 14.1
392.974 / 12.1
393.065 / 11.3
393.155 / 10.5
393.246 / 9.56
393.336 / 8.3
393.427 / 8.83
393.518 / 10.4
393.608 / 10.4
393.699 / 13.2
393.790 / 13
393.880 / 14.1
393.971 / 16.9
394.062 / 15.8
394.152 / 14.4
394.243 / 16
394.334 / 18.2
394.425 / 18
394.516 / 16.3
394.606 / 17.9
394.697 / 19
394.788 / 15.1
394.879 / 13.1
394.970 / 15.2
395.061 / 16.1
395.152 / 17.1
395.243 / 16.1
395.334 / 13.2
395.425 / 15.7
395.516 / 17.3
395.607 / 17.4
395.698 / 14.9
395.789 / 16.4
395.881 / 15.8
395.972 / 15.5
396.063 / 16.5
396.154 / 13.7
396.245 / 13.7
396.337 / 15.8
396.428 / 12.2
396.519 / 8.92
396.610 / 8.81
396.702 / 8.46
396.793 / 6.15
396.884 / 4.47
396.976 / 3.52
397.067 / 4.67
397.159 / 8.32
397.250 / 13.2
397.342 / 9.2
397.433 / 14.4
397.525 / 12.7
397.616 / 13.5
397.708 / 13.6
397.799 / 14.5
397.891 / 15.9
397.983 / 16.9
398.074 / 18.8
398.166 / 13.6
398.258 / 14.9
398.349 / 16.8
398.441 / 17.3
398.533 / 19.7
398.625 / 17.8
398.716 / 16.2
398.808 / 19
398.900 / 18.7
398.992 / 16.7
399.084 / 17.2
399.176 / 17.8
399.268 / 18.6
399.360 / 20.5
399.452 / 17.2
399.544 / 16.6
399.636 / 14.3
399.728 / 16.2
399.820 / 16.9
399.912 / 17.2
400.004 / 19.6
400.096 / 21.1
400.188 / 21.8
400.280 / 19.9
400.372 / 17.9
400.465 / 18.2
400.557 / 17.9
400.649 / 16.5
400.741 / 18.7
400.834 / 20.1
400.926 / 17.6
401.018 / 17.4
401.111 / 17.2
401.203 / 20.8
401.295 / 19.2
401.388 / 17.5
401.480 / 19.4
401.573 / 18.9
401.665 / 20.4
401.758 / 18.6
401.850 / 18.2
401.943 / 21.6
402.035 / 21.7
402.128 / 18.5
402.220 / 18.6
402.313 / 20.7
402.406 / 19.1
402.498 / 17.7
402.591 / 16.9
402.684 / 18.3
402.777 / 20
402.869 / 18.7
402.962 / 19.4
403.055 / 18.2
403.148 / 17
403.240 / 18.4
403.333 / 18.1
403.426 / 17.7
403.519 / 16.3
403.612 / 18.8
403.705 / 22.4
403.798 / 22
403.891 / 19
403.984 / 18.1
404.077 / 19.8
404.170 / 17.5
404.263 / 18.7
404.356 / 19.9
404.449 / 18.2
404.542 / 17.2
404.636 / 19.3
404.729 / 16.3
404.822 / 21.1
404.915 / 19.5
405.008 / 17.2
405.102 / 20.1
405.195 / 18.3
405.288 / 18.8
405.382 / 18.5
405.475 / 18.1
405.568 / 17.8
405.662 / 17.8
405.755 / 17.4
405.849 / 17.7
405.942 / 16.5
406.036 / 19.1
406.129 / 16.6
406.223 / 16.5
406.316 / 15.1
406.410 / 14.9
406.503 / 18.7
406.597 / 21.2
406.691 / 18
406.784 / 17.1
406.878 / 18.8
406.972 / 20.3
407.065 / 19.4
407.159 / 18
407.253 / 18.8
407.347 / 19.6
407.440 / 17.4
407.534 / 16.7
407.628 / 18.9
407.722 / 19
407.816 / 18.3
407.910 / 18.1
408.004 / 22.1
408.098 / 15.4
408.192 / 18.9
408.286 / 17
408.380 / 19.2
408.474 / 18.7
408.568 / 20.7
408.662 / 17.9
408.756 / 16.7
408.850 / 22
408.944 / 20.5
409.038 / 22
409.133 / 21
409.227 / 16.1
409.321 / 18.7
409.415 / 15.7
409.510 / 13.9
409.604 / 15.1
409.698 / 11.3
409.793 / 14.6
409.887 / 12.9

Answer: 1.33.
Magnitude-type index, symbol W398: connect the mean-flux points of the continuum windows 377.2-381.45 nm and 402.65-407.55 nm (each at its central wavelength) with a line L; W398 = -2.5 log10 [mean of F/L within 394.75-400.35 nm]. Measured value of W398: 0.15 mag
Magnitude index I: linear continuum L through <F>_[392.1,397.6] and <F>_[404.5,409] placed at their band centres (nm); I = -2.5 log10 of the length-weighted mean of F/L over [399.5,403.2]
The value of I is -0.15 mag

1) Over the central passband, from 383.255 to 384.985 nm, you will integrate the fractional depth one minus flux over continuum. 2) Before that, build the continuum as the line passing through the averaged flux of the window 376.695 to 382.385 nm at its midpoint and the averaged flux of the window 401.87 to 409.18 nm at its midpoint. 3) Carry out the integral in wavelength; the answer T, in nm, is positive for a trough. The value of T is 0.237 nm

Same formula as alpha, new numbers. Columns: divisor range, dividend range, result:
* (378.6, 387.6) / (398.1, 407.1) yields 1.39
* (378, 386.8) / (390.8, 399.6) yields 1.08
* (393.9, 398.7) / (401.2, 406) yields 1.37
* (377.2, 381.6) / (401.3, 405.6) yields 1.49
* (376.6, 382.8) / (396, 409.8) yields 1.39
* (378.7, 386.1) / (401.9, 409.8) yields 1.47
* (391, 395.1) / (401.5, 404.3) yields 1.35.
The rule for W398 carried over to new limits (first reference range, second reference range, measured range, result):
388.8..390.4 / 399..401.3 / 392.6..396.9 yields 0.16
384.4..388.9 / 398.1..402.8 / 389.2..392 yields 0.06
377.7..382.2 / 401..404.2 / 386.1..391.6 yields 0.07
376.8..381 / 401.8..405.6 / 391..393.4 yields 0.12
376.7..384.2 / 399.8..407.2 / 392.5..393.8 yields 0.31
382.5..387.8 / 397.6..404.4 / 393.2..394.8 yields 0.18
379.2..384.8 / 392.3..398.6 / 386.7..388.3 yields -0.21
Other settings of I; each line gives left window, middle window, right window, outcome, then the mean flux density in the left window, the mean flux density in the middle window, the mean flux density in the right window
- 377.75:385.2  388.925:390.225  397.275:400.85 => 0.10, 14.1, 14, 17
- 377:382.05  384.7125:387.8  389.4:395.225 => -0.13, 14.2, 16.6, 15.1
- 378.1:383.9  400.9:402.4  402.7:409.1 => -0.08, 13.7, 19.2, 18.6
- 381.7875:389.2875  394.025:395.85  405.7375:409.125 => 0.00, 14.5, 16.2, 18.5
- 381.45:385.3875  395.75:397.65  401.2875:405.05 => 0.47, 13.8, 11.2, 18.9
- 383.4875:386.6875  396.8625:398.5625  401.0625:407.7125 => 0.32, 15.1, 13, 18.6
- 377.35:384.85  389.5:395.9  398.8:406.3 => 0.08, 13.9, 15.2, 18.5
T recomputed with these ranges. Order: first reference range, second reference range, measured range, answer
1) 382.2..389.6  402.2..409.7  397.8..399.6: -0.033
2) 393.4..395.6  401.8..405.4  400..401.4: -0.093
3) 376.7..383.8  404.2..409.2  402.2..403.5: -0.048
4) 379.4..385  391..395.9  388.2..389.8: 0.185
